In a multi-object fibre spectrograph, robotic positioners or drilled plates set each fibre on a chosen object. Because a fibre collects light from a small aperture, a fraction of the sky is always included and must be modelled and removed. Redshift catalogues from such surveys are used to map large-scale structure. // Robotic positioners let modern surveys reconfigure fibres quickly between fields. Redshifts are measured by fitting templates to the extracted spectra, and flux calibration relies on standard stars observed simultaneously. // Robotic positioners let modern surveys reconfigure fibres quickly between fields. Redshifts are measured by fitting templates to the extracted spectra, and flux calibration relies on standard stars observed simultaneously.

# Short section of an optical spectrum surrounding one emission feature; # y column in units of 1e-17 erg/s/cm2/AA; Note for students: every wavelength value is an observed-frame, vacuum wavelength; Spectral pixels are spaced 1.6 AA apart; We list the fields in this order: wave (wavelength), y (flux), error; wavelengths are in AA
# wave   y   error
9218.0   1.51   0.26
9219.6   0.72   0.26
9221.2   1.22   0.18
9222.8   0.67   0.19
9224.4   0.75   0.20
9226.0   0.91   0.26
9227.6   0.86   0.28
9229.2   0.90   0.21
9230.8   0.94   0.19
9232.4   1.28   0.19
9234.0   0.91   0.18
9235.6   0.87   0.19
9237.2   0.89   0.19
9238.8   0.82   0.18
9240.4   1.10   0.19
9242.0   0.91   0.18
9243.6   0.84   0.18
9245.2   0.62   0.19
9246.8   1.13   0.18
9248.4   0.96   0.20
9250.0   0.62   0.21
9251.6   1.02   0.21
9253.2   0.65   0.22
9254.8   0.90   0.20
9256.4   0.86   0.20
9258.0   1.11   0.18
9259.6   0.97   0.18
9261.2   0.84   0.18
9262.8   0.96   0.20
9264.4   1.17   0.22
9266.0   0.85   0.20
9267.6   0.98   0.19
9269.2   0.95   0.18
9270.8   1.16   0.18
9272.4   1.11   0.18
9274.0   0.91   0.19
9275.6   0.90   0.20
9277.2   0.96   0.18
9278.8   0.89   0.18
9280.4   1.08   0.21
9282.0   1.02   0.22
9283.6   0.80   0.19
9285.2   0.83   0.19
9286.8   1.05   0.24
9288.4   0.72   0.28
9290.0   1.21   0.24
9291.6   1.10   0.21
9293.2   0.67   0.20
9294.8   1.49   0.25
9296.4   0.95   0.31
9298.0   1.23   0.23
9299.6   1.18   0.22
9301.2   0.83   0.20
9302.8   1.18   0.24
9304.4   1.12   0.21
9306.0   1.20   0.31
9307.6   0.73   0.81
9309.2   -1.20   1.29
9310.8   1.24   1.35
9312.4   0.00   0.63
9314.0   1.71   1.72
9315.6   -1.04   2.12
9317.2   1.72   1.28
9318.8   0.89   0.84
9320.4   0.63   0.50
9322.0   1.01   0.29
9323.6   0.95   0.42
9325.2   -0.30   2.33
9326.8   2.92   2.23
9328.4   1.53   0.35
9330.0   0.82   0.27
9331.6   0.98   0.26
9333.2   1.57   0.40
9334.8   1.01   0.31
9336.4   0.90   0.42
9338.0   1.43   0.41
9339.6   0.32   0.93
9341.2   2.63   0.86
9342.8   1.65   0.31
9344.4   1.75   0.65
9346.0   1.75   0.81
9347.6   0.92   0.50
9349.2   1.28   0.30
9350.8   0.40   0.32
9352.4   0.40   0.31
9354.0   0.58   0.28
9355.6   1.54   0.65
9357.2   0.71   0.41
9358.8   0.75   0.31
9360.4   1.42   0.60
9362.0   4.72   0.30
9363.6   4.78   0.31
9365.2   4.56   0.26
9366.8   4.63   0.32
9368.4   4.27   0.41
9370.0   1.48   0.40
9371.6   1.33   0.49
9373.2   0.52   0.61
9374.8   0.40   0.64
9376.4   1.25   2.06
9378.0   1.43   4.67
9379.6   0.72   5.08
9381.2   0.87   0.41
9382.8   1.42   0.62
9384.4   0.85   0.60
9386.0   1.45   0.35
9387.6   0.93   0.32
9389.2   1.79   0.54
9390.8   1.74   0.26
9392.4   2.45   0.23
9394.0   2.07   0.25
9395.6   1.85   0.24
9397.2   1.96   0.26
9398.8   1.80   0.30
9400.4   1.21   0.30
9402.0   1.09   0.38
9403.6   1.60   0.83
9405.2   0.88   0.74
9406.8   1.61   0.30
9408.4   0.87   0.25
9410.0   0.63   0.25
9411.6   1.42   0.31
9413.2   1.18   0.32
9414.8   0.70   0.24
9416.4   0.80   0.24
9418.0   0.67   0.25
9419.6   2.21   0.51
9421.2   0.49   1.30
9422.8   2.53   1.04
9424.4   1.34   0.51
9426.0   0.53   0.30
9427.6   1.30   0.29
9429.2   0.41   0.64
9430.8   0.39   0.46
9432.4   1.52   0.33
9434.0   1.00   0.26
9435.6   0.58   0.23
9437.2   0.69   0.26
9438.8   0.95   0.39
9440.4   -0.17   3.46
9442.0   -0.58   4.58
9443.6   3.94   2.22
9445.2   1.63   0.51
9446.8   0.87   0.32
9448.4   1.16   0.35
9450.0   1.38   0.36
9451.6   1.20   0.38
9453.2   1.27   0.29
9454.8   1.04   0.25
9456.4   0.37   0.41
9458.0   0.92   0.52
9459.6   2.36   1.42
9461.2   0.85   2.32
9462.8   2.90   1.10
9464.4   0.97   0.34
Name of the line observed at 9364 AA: Halpha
